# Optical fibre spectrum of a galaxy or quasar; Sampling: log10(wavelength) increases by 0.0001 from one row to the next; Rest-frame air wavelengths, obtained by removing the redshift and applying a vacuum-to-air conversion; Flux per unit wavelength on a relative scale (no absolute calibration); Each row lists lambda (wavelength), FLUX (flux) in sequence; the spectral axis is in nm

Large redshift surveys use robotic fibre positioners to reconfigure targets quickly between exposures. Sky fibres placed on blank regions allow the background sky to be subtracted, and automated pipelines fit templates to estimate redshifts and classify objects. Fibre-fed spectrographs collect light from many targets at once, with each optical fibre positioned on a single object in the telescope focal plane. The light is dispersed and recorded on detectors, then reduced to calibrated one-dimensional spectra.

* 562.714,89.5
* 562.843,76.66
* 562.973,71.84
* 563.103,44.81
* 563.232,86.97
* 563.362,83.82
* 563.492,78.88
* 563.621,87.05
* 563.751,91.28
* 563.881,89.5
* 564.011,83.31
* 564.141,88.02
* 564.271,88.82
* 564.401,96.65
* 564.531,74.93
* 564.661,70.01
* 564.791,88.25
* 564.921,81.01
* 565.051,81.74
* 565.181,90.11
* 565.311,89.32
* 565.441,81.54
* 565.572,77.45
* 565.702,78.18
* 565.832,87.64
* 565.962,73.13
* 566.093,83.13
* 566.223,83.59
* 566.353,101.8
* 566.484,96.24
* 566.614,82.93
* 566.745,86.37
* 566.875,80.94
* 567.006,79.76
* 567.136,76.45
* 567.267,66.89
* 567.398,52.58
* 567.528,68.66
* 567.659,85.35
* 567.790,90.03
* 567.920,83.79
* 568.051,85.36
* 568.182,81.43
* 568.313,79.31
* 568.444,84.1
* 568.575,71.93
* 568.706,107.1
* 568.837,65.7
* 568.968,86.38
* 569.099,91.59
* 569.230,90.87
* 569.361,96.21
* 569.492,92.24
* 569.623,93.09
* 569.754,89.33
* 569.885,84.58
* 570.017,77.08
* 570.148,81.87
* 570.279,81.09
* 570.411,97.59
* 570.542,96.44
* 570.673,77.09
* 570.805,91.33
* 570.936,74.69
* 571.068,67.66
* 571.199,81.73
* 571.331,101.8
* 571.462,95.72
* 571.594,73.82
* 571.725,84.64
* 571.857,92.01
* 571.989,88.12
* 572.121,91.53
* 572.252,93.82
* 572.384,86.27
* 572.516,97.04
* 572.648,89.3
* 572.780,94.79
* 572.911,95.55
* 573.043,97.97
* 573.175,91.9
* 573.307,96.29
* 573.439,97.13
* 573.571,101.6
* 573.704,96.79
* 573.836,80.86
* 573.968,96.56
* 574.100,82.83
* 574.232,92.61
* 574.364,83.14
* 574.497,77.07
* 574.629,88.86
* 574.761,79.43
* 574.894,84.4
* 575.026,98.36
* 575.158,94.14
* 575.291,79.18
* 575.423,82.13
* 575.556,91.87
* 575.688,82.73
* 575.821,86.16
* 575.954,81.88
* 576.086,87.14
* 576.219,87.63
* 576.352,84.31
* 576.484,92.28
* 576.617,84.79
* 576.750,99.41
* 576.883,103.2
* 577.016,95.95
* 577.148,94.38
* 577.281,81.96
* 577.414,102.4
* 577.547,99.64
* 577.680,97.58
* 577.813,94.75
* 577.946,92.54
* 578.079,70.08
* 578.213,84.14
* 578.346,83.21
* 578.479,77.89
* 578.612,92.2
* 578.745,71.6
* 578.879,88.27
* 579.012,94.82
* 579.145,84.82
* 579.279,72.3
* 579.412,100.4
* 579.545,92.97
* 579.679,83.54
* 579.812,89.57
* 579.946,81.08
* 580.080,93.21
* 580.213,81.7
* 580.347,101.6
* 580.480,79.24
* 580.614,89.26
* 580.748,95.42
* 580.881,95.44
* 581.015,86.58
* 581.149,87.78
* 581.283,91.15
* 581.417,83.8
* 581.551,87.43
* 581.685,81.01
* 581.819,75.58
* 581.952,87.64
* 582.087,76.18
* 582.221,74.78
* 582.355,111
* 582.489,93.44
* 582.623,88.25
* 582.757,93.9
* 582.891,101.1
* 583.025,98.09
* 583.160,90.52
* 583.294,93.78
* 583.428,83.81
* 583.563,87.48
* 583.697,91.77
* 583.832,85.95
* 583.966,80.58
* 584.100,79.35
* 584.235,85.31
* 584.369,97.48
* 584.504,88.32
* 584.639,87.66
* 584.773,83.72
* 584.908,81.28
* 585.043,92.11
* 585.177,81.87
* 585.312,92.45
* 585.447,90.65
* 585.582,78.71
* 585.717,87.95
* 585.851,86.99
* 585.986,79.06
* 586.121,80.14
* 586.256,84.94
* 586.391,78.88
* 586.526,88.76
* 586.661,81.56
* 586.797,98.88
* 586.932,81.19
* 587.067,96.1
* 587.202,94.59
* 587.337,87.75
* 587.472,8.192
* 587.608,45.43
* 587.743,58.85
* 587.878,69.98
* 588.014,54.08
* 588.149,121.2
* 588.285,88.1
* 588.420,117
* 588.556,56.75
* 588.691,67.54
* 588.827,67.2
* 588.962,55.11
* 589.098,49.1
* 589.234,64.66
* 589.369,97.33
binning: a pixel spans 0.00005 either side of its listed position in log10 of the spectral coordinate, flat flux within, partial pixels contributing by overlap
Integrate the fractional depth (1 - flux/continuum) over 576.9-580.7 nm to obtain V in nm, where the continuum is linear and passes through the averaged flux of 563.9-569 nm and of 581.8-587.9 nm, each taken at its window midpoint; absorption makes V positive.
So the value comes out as -0.23 nm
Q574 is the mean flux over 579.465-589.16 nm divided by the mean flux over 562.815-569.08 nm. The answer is 1.03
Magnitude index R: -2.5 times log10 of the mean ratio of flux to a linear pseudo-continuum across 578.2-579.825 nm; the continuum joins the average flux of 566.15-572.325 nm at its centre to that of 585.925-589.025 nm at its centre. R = -0.07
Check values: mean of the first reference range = 84.7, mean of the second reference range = 76.6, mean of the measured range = 85.8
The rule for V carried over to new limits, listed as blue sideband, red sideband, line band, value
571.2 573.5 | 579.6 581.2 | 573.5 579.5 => 0.122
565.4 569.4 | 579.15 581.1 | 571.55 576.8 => -0.216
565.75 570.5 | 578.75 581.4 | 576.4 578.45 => -0.095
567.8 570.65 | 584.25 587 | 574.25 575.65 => 0.005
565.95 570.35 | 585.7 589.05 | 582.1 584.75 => -0.383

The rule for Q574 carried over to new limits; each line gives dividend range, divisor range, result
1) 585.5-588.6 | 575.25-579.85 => 0.90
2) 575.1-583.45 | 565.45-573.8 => 1.03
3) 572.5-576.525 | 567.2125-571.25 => 1.08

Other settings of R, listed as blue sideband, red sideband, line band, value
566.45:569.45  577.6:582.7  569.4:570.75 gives -0.054 mag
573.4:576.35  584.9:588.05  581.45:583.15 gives -0.092 mag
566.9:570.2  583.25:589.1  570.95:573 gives -0.083 mag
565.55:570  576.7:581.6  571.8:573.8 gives -0.095 mag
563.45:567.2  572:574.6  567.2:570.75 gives 0.053 mag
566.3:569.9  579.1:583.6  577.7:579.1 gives 0.028 mag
